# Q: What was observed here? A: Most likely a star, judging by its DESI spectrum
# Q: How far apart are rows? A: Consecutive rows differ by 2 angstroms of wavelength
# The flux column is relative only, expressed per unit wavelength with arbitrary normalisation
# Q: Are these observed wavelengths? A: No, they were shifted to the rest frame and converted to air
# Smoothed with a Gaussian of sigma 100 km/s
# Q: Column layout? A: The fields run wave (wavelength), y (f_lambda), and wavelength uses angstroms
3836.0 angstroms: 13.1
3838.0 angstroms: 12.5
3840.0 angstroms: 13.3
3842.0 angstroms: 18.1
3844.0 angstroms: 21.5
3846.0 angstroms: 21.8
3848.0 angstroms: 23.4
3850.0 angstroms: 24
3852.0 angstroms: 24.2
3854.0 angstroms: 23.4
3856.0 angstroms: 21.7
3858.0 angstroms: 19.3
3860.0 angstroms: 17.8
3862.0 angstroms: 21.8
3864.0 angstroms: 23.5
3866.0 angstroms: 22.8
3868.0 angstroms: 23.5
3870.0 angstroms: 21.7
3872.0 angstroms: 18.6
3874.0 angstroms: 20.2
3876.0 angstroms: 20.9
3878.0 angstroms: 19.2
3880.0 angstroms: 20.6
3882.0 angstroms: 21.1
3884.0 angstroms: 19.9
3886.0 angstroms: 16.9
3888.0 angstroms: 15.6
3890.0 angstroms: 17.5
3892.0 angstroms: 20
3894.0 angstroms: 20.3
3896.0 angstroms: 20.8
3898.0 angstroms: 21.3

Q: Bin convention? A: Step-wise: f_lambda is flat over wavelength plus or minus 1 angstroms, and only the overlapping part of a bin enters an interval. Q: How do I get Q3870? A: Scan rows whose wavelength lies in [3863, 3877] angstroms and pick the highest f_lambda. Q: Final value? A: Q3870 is 23.5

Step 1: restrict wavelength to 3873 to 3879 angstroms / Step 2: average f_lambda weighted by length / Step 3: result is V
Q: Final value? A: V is 20.1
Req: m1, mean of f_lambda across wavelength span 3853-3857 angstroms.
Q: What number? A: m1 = 22.5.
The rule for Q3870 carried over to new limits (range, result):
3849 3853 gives 24.2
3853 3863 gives 23.4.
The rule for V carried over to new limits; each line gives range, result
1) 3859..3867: 21.5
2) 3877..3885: 20.2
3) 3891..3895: 20.1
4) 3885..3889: 16.2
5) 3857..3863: 19.6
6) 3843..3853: 23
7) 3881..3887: 19.3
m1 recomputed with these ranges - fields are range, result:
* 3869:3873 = 20.1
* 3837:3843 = 14.6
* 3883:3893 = 18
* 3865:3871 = 22.7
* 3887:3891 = 16.6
